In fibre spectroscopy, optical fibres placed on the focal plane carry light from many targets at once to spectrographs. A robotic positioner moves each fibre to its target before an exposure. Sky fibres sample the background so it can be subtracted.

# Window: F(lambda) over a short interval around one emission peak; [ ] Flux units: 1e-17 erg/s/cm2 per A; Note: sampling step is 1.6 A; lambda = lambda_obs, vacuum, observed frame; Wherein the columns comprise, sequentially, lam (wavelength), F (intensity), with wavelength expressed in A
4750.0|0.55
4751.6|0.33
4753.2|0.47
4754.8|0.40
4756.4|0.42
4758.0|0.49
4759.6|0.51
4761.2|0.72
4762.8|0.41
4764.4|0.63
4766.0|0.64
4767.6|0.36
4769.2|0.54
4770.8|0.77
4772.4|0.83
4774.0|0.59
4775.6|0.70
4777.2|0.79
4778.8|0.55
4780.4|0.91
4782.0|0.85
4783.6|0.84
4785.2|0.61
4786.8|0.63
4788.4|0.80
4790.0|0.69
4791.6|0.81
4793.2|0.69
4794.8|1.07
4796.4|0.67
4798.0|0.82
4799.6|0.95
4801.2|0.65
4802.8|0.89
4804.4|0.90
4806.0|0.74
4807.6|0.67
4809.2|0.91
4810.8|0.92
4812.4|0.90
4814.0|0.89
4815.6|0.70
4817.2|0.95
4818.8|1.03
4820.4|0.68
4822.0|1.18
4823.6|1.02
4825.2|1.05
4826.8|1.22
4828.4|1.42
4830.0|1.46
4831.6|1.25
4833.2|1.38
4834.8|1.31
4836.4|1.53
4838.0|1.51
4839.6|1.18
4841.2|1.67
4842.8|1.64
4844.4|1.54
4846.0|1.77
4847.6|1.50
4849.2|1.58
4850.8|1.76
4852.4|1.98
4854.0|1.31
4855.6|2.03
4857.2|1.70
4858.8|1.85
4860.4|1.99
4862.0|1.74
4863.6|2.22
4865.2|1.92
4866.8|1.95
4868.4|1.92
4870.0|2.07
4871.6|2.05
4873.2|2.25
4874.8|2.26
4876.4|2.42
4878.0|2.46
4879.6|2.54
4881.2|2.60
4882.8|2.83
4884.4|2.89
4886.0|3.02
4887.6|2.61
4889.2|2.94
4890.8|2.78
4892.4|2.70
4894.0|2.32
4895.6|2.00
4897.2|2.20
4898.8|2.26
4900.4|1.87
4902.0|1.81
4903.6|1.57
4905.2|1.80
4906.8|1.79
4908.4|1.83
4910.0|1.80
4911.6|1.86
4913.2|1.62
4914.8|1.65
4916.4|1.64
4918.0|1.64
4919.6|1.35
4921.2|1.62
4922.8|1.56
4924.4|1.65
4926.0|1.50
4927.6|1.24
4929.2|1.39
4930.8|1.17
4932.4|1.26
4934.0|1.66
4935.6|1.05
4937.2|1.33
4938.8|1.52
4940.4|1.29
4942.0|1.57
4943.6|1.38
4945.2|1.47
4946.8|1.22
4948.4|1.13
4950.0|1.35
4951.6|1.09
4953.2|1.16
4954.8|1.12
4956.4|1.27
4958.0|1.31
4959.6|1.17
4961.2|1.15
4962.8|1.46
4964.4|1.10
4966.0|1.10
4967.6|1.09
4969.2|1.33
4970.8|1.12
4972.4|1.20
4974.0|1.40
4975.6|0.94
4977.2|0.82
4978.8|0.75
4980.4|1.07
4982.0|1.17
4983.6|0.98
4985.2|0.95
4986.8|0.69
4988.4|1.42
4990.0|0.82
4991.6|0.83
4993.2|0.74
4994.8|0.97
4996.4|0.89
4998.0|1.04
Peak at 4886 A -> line C IV 1549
